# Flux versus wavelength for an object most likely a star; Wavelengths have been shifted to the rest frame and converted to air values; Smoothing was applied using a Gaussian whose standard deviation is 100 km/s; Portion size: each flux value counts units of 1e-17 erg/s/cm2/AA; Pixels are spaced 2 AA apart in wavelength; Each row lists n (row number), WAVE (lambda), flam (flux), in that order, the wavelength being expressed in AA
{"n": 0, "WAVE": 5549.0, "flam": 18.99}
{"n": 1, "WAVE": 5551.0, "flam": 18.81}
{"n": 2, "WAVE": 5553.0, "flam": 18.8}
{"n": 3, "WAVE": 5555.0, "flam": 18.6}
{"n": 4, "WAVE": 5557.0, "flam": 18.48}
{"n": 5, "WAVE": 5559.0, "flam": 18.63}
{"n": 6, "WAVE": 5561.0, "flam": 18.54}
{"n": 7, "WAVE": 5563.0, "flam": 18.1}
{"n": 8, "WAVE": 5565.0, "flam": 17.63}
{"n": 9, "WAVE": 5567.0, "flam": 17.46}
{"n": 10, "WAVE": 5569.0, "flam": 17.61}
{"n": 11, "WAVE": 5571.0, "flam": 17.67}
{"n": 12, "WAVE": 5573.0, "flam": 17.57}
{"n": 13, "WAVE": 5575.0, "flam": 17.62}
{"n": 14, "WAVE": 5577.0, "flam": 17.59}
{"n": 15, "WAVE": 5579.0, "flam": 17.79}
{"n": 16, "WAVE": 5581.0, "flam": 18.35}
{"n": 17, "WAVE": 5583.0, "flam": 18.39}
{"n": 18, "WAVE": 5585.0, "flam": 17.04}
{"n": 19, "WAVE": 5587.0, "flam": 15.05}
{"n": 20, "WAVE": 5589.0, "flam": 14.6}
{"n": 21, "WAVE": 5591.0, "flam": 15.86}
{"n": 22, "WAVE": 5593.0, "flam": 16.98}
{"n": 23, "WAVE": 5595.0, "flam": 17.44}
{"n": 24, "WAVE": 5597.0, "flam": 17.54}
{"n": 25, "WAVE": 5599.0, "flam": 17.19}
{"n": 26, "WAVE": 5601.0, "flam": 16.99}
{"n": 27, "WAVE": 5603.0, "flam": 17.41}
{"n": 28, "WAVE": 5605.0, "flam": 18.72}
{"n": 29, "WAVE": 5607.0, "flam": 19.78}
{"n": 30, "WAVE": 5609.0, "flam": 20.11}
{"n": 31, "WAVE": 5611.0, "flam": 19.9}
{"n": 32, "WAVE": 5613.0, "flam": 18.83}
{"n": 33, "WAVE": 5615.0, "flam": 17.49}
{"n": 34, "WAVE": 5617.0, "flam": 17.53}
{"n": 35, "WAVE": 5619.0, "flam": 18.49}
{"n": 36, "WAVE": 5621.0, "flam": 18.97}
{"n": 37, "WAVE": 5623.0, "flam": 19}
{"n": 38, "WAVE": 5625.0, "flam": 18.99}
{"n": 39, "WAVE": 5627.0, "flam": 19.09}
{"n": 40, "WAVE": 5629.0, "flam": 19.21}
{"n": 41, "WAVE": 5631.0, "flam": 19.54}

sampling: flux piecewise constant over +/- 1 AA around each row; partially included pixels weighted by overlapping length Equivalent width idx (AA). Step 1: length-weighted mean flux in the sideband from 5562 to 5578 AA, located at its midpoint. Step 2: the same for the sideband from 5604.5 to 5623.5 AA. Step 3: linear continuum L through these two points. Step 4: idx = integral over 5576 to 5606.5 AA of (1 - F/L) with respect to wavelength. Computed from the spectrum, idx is 1.8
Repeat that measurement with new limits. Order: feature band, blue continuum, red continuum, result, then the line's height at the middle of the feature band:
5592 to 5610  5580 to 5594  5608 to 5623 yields -0.3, 17.7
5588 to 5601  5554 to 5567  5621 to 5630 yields 1.4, 18.7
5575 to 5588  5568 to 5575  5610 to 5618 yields 0.3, 17.8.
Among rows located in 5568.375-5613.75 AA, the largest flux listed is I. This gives 20.11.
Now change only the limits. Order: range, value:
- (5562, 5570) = 18.1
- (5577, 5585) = 18.39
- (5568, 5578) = 17.67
